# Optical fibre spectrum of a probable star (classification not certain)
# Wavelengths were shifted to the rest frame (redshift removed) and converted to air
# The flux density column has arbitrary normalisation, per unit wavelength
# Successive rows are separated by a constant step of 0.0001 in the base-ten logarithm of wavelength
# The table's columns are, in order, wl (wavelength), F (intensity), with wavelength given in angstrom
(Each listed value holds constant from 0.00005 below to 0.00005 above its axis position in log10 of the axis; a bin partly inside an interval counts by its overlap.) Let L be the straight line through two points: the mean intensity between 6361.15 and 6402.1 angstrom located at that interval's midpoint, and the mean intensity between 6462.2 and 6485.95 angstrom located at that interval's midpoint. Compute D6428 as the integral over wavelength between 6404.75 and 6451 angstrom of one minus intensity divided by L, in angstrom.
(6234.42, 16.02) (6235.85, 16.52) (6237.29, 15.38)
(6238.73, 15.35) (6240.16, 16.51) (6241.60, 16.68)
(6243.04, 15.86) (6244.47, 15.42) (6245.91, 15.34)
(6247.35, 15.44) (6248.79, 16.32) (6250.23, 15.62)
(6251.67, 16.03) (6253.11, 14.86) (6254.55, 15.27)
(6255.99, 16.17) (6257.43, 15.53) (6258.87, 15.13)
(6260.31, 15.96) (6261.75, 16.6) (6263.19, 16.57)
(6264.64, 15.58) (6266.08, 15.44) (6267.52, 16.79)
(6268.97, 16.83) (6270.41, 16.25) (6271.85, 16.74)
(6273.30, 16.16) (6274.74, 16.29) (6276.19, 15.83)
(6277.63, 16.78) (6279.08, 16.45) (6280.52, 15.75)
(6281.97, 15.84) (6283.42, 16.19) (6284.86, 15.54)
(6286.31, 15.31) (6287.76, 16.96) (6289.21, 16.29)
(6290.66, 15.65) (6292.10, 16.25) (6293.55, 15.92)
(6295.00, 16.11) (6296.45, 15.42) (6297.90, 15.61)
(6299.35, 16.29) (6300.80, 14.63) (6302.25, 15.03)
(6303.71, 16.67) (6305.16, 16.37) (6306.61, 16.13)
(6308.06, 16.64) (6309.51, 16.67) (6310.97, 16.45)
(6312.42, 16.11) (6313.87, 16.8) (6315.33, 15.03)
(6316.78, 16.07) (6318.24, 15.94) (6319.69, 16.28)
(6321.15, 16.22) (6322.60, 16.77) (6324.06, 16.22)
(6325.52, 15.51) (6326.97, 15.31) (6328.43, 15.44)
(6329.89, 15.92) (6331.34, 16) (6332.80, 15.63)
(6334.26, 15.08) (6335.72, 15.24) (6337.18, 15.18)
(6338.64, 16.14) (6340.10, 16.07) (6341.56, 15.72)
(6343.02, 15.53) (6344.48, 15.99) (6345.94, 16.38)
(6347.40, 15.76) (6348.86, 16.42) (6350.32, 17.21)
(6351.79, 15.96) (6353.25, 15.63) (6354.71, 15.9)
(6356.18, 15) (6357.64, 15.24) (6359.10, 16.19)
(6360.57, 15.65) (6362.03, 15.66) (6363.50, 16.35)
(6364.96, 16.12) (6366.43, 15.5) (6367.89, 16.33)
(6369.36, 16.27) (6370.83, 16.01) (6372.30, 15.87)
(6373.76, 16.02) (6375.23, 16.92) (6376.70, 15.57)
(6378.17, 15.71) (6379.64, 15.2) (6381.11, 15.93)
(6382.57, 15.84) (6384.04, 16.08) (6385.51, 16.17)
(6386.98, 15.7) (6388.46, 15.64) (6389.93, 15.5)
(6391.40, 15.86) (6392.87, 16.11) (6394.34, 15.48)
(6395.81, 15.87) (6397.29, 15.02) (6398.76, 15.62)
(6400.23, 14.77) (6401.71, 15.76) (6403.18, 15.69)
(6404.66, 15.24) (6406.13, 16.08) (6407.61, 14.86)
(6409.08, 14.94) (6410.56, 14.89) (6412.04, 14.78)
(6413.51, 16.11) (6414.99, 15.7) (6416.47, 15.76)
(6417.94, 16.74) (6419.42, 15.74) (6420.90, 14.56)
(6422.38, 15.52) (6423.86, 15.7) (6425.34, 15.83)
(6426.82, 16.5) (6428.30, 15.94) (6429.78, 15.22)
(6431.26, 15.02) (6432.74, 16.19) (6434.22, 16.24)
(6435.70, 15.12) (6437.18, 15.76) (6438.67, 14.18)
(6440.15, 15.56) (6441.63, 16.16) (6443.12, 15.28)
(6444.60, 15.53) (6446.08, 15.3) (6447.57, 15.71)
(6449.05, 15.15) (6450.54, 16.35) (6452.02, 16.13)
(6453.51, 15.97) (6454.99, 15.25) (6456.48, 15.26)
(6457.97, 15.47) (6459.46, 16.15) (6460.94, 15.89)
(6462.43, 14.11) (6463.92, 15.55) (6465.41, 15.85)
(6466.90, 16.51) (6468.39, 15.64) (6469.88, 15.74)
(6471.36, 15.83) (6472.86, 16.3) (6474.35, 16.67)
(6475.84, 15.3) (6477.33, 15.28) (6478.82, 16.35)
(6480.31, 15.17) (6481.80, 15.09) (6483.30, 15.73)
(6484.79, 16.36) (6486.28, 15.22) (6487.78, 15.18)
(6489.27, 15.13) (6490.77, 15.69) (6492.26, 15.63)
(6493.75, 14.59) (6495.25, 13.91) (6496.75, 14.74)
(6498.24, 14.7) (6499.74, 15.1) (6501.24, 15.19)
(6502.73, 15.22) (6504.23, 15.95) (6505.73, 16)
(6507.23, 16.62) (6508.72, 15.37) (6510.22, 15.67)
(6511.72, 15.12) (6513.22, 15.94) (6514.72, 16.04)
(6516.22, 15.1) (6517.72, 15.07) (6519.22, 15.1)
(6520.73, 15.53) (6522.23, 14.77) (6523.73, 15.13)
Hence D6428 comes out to 0.7 angstrom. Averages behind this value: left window 15.8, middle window 15.6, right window 15.7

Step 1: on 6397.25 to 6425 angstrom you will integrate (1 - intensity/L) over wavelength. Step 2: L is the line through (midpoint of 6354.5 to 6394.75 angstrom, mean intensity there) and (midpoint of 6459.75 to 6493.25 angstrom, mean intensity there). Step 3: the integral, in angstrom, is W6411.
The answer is 0.6 angstrom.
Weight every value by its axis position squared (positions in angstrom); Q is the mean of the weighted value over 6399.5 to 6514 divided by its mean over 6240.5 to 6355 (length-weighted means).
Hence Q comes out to 1.02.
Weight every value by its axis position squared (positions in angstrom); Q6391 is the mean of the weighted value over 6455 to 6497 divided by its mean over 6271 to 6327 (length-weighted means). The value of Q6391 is 1.0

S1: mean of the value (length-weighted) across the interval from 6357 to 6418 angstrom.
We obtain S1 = 15.7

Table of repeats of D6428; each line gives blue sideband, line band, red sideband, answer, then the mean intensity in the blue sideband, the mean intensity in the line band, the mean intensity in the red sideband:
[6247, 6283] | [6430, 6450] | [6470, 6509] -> 0.2 angstrom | 16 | 15.5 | 15.5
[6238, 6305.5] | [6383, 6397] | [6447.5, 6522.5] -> -0.1 angstrom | 15.9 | 15.8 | 15.5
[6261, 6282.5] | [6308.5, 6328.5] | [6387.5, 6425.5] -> -0.1 angstrom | 16.3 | 16.1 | 15.5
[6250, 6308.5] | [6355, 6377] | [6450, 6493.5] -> -0.1 angstrom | 16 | 15.9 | 15.7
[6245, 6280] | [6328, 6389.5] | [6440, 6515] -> -0.2 angstrom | 16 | 15.9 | 15.6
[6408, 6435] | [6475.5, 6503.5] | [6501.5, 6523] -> 0.6 angstrom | 15.6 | 15.2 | 15.5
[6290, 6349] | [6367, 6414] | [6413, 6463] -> 0.2 angstrom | 15.9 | 15.7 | 15.6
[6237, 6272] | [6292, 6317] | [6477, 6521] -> -0.3 angstrom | 15.9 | 16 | 15.4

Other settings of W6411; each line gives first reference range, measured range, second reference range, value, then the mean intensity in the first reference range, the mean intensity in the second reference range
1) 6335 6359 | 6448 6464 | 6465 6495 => 0.1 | 15.8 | 15.6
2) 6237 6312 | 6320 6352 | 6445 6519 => -0.1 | 16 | 15.5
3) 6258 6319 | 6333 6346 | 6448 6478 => 0.2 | 16.1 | 15.7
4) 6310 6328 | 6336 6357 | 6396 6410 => -0.1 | 16.1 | 15.3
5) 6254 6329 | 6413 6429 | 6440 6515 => -0.1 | 16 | 15.6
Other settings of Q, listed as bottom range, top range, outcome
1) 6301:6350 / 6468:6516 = 1.02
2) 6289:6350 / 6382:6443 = 1.01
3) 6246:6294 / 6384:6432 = 1.02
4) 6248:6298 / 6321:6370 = 1.01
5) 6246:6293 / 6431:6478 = 1.04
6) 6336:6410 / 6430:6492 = 1.02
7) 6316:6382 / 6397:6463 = 1.00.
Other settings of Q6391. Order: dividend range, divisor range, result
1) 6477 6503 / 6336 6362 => 1.00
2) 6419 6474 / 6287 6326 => 1.02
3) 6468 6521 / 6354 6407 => 1.02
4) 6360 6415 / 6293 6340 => 1.01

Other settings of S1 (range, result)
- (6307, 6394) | 15.9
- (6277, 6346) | 15.9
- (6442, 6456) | 15.6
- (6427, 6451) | 15.6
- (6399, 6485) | 15.6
